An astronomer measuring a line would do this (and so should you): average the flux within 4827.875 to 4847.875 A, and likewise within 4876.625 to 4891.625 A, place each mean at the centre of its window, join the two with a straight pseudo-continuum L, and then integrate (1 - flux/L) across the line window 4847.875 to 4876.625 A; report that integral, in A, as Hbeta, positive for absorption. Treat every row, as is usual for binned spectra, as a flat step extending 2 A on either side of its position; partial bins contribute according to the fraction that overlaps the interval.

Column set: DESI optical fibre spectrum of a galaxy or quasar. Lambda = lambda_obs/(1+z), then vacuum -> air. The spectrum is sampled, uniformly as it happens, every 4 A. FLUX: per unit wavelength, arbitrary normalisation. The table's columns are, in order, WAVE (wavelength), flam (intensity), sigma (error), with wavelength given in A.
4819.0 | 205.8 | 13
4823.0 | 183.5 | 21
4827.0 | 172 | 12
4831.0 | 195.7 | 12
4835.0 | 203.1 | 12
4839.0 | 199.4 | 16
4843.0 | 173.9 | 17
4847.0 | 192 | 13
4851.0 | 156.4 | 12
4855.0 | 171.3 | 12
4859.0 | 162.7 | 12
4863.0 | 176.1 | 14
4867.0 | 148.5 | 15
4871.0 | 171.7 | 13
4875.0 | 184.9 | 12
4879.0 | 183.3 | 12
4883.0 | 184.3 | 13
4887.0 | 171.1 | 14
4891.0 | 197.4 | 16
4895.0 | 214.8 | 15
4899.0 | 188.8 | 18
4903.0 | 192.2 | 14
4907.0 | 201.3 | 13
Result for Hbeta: 2.9 A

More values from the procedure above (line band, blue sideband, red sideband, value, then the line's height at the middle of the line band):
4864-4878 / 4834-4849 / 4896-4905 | 1.62 A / 192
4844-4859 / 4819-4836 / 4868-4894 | 1.16 A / 186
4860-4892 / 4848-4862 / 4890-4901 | 1.40 A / 184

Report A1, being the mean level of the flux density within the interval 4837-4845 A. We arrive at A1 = 187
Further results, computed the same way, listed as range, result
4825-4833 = 184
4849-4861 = 163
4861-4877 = 170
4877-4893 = 184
